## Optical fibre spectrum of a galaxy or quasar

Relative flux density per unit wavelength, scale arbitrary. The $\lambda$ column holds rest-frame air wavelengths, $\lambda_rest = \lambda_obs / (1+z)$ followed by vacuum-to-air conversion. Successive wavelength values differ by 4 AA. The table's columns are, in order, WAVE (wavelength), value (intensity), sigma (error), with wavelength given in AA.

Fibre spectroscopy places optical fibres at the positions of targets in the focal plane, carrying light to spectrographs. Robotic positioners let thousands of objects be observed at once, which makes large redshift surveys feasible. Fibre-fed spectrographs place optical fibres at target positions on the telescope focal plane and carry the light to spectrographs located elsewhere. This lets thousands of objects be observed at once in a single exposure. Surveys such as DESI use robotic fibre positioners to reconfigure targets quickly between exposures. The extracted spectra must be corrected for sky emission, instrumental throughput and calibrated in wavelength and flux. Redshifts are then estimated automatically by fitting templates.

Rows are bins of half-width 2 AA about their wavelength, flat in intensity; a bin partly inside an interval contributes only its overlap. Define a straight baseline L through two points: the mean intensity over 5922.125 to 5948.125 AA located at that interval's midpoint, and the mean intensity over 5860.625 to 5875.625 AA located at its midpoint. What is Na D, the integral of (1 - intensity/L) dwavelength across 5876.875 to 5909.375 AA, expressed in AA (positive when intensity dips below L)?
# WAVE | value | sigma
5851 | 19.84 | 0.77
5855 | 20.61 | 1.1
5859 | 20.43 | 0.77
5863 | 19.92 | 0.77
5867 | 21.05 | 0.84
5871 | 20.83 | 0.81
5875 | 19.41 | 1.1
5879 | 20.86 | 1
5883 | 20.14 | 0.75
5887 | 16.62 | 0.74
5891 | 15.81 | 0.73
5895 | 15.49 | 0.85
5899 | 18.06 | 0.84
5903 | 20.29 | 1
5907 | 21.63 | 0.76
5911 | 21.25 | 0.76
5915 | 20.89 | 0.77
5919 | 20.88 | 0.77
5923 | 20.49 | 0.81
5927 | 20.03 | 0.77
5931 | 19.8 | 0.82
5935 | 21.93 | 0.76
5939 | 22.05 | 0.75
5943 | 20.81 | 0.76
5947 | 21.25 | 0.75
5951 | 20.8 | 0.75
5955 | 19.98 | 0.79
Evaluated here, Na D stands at 3.1 AA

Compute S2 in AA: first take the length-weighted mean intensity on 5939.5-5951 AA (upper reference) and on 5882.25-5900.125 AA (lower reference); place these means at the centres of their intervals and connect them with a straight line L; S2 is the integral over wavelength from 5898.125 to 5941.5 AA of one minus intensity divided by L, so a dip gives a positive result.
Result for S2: -3.6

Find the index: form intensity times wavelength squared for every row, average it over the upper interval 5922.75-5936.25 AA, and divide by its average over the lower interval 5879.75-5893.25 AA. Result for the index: 1.17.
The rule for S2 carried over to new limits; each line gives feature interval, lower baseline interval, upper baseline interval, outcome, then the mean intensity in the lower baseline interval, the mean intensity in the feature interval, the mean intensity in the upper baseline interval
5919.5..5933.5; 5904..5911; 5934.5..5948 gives 0.76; 21.3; 20.3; 21.5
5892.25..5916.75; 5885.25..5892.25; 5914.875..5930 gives -1.61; 16.2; 19.5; 20.5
